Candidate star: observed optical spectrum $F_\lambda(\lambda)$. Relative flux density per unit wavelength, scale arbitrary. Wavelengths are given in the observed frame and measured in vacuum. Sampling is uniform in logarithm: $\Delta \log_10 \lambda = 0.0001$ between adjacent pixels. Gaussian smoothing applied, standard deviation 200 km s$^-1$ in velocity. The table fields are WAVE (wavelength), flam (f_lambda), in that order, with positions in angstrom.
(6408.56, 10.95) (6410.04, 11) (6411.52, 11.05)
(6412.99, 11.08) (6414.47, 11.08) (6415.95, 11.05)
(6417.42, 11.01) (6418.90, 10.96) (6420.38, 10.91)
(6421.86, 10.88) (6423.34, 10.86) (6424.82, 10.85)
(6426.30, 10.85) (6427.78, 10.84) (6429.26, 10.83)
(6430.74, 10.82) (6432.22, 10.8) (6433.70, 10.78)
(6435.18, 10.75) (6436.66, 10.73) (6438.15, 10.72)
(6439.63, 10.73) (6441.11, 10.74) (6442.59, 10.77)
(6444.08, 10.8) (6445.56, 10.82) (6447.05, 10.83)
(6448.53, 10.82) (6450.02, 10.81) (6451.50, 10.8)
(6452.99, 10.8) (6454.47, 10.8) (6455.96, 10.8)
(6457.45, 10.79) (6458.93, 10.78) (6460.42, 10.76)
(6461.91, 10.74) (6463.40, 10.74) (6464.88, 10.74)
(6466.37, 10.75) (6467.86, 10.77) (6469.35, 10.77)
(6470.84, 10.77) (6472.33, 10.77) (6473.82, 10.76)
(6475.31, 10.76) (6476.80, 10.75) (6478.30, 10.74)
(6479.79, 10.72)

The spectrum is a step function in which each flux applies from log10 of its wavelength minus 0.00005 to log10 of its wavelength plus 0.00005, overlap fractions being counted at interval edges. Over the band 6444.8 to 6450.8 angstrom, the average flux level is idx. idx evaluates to 10.8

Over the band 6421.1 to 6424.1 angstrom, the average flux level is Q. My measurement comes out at 10.9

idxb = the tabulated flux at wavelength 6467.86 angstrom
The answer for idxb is 10.77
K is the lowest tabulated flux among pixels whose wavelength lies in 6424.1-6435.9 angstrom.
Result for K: 10.75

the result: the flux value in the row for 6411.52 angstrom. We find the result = 11.05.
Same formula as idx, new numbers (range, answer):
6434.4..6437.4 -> 10.8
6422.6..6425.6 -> 10.8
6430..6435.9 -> 10.8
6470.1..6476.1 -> 10.8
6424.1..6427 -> 10.8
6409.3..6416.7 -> 11.1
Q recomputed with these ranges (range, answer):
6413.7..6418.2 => 11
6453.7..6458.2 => 10.8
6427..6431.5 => 10.8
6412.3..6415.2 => 11.1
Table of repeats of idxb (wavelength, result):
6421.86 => 10.88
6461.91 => 10.74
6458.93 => 10.78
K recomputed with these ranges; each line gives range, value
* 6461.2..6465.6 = 10.74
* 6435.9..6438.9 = 10.72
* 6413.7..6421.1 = 10.91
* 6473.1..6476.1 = 10.76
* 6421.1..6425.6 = 10.85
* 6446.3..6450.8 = 10.81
